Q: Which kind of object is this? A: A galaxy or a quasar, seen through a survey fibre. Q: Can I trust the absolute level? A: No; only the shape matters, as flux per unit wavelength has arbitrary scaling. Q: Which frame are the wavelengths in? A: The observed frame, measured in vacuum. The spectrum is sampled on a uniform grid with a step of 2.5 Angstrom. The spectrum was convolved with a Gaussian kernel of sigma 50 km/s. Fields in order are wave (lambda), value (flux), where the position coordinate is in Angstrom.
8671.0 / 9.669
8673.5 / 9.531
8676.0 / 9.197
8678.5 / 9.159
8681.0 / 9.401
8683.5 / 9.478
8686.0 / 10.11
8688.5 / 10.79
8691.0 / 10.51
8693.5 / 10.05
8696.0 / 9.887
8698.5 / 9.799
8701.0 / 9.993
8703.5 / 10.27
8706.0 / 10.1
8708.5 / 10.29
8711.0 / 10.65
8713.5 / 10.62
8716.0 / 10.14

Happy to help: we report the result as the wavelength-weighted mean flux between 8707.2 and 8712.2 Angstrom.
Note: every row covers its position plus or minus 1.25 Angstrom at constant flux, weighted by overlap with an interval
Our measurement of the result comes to 10.5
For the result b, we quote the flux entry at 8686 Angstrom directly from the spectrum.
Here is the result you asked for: 10.11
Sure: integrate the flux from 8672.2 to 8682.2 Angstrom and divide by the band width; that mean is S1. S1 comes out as 9.32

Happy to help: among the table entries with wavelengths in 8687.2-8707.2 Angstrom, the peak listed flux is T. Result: 10.79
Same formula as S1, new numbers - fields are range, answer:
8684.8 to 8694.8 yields 10.4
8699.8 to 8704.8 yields 10.1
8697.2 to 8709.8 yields 10.1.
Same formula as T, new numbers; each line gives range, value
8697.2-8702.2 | 9.993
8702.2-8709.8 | 10.29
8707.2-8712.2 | 10.65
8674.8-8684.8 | 9.478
